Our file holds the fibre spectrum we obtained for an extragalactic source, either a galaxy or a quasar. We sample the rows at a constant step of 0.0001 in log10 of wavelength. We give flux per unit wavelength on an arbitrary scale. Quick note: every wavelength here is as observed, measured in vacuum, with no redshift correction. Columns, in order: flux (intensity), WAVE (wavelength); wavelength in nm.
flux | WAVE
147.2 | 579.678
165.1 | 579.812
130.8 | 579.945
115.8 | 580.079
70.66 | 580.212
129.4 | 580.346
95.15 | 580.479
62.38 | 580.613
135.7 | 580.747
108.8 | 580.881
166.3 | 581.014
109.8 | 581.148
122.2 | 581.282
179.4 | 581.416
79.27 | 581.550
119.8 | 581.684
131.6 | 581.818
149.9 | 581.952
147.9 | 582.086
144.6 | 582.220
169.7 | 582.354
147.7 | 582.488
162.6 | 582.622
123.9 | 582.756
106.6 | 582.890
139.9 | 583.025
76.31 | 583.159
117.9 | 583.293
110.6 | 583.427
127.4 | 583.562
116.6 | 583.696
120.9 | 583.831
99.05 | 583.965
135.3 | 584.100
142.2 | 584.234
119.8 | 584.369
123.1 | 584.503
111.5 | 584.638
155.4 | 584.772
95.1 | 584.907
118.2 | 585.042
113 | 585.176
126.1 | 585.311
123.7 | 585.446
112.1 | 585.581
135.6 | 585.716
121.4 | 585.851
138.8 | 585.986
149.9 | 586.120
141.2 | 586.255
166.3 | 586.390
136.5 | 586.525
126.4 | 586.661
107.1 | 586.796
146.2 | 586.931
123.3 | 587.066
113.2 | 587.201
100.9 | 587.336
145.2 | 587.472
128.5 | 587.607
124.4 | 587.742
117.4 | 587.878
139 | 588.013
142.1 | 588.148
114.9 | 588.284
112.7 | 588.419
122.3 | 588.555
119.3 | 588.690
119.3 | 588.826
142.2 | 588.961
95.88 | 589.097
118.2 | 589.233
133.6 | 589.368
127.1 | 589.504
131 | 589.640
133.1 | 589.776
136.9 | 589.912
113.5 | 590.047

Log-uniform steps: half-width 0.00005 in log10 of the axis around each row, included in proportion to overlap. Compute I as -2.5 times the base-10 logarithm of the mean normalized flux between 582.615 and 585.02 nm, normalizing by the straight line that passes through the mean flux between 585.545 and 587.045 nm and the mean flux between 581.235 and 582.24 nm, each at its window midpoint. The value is 0.121 mag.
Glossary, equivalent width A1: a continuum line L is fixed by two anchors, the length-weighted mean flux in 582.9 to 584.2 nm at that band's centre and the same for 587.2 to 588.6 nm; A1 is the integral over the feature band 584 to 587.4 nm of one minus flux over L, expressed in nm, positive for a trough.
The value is -0.20 nm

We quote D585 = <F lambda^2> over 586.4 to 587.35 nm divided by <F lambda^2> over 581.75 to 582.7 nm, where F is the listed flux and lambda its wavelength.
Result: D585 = 0.85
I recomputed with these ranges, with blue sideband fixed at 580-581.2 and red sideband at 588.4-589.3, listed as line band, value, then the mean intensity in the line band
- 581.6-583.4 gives -0.18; 133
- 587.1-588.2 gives -0.08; 126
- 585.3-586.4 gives -0.16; 134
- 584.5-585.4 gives -0.05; 120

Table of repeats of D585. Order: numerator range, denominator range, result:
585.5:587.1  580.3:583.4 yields 1.07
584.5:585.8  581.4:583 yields 0.89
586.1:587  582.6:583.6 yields 1.18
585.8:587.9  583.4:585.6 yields 1.09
